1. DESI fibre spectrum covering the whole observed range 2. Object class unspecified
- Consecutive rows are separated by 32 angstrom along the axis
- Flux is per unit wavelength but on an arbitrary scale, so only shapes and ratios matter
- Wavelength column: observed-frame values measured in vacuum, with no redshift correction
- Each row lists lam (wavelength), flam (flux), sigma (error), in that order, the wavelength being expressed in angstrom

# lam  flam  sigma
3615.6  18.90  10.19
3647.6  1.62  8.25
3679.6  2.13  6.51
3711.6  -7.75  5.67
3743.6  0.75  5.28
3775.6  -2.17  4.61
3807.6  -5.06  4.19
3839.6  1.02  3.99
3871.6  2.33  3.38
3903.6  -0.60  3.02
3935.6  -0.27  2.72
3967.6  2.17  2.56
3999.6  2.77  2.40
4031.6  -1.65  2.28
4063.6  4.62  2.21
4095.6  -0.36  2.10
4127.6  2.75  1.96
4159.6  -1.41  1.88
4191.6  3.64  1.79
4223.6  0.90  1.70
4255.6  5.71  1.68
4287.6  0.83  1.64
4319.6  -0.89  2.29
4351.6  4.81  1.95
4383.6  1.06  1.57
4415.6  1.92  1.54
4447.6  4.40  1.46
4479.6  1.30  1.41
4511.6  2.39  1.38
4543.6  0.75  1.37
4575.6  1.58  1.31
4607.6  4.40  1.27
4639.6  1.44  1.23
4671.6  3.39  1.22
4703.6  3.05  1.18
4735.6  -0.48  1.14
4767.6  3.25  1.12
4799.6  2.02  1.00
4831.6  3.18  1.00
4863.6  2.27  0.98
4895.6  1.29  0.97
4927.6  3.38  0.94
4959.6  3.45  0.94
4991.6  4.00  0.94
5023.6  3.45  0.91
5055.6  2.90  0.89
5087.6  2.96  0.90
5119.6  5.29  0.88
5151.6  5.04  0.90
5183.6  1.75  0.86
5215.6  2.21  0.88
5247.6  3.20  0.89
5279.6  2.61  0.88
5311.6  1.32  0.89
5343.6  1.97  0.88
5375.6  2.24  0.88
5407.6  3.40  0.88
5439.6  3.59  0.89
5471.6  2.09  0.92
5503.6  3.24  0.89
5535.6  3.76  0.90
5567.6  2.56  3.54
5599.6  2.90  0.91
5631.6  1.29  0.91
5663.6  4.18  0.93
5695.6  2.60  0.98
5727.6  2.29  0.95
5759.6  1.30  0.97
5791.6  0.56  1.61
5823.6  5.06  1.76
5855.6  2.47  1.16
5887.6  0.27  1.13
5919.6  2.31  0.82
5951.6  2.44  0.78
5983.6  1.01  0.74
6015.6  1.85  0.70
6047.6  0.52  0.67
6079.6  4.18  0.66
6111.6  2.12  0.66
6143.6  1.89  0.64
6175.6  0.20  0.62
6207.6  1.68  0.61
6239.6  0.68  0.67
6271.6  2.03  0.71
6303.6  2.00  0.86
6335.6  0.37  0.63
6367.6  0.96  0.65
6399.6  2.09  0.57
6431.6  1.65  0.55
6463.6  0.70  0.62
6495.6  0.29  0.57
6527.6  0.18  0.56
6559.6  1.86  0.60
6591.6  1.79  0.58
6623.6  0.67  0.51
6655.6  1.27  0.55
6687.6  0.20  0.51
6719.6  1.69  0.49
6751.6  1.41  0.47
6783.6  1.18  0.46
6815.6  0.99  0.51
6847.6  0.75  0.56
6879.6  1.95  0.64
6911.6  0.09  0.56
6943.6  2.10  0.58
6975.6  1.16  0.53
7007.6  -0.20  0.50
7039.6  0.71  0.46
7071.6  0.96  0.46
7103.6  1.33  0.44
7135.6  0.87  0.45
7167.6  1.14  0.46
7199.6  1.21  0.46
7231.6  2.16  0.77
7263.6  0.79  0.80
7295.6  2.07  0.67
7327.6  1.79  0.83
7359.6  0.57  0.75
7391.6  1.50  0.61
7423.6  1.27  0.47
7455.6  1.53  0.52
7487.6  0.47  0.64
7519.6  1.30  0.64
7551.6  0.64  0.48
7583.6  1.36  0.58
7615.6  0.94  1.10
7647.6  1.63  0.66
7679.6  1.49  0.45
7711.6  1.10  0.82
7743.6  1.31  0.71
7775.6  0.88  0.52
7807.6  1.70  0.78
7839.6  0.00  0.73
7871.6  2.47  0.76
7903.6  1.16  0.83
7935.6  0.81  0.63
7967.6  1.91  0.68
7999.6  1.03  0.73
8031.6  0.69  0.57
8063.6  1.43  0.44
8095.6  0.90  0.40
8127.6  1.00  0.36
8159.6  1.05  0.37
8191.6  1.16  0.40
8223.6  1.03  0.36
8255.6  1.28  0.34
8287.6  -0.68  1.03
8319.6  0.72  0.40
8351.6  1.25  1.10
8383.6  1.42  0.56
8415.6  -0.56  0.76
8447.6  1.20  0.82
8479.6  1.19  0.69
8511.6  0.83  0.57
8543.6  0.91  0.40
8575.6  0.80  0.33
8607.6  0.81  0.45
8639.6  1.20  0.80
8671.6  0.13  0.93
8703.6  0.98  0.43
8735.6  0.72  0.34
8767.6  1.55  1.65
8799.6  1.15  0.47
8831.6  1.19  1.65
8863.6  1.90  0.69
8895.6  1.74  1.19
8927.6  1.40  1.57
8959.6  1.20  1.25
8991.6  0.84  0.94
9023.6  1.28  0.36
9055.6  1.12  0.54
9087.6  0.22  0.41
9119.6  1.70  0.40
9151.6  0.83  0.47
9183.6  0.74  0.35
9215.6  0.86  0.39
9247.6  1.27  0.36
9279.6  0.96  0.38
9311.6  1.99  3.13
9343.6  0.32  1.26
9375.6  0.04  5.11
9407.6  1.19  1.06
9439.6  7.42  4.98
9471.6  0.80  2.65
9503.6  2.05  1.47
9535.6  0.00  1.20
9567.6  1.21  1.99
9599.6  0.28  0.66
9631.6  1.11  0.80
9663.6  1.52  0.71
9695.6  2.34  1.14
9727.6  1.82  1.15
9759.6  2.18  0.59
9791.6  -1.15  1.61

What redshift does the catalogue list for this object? 0.21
